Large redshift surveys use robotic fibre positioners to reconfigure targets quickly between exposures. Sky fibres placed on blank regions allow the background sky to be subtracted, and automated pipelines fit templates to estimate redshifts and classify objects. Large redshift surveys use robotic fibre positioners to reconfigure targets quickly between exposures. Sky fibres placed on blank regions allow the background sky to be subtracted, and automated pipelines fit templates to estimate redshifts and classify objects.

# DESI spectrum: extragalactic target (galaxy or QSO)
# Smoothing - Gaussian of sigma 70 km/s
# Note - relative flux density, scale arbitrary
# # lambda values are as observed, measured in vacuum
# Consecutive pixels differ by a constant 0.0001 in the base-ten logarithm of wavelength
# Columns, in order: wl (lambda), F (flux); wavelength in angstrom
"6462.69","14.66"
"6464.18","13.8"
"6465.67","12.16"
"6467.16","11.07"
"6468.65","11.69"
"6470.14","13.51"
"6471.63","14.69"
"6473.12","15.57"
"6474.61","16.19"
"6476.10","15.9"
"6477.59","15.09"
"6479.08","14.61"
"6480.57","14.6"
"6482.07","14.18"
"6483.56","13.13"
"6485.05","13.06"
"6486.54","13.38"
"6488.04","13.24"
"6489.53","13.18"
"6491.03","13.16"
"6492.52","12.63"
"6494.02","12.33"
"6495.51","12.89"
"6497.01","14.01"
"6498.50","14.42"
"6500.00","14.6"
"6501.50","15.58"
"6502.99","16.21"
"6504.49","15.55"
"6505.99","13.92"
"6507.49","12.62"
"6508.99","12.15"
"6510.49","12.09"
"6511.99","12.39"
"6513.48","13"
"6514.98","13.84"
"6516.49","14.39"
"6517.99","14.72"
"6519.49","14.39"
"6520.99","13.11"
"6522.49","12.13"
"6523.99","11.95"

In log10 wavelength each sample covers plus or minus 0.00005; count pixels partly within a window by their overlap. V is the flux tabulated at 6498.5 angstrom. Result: 14.42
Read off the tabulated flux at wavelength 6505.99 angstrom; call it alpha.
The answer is 13.92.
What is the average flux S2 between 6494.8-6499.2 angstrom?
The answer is 13.8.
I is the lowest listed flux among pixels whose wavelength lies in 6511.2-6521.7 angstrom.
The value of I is 12.39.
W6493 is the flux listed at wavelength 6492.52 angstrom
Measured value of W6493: 12.63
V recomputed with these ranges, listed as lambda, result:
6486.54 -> 13.38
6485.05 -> 13.06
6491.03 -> 13.16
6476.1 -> 15.9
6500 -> 14.6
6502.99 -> 16.21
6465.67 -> 12.16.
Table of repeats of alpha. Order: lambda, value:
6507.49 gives 12.62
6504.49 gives 15.55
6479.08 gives 14.61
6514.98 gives 13.84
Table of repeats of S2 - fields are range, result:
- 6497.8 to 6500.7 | 14.5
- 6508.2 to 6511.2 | 12.1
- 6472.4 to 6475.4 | 15.9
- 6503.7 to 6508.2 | 14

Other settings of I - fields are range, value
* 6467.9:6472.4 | 11.69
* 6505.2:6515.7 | 12.09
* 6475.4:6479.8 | 14.61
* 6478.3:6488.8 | 13.06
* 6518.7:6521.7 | 13.11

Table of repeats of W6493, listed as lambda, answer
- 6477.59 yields 15.09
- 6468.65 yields 11.69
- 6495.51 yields 12.89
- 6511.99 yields 12.39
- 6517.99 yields 14.72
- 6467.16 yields 11.07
